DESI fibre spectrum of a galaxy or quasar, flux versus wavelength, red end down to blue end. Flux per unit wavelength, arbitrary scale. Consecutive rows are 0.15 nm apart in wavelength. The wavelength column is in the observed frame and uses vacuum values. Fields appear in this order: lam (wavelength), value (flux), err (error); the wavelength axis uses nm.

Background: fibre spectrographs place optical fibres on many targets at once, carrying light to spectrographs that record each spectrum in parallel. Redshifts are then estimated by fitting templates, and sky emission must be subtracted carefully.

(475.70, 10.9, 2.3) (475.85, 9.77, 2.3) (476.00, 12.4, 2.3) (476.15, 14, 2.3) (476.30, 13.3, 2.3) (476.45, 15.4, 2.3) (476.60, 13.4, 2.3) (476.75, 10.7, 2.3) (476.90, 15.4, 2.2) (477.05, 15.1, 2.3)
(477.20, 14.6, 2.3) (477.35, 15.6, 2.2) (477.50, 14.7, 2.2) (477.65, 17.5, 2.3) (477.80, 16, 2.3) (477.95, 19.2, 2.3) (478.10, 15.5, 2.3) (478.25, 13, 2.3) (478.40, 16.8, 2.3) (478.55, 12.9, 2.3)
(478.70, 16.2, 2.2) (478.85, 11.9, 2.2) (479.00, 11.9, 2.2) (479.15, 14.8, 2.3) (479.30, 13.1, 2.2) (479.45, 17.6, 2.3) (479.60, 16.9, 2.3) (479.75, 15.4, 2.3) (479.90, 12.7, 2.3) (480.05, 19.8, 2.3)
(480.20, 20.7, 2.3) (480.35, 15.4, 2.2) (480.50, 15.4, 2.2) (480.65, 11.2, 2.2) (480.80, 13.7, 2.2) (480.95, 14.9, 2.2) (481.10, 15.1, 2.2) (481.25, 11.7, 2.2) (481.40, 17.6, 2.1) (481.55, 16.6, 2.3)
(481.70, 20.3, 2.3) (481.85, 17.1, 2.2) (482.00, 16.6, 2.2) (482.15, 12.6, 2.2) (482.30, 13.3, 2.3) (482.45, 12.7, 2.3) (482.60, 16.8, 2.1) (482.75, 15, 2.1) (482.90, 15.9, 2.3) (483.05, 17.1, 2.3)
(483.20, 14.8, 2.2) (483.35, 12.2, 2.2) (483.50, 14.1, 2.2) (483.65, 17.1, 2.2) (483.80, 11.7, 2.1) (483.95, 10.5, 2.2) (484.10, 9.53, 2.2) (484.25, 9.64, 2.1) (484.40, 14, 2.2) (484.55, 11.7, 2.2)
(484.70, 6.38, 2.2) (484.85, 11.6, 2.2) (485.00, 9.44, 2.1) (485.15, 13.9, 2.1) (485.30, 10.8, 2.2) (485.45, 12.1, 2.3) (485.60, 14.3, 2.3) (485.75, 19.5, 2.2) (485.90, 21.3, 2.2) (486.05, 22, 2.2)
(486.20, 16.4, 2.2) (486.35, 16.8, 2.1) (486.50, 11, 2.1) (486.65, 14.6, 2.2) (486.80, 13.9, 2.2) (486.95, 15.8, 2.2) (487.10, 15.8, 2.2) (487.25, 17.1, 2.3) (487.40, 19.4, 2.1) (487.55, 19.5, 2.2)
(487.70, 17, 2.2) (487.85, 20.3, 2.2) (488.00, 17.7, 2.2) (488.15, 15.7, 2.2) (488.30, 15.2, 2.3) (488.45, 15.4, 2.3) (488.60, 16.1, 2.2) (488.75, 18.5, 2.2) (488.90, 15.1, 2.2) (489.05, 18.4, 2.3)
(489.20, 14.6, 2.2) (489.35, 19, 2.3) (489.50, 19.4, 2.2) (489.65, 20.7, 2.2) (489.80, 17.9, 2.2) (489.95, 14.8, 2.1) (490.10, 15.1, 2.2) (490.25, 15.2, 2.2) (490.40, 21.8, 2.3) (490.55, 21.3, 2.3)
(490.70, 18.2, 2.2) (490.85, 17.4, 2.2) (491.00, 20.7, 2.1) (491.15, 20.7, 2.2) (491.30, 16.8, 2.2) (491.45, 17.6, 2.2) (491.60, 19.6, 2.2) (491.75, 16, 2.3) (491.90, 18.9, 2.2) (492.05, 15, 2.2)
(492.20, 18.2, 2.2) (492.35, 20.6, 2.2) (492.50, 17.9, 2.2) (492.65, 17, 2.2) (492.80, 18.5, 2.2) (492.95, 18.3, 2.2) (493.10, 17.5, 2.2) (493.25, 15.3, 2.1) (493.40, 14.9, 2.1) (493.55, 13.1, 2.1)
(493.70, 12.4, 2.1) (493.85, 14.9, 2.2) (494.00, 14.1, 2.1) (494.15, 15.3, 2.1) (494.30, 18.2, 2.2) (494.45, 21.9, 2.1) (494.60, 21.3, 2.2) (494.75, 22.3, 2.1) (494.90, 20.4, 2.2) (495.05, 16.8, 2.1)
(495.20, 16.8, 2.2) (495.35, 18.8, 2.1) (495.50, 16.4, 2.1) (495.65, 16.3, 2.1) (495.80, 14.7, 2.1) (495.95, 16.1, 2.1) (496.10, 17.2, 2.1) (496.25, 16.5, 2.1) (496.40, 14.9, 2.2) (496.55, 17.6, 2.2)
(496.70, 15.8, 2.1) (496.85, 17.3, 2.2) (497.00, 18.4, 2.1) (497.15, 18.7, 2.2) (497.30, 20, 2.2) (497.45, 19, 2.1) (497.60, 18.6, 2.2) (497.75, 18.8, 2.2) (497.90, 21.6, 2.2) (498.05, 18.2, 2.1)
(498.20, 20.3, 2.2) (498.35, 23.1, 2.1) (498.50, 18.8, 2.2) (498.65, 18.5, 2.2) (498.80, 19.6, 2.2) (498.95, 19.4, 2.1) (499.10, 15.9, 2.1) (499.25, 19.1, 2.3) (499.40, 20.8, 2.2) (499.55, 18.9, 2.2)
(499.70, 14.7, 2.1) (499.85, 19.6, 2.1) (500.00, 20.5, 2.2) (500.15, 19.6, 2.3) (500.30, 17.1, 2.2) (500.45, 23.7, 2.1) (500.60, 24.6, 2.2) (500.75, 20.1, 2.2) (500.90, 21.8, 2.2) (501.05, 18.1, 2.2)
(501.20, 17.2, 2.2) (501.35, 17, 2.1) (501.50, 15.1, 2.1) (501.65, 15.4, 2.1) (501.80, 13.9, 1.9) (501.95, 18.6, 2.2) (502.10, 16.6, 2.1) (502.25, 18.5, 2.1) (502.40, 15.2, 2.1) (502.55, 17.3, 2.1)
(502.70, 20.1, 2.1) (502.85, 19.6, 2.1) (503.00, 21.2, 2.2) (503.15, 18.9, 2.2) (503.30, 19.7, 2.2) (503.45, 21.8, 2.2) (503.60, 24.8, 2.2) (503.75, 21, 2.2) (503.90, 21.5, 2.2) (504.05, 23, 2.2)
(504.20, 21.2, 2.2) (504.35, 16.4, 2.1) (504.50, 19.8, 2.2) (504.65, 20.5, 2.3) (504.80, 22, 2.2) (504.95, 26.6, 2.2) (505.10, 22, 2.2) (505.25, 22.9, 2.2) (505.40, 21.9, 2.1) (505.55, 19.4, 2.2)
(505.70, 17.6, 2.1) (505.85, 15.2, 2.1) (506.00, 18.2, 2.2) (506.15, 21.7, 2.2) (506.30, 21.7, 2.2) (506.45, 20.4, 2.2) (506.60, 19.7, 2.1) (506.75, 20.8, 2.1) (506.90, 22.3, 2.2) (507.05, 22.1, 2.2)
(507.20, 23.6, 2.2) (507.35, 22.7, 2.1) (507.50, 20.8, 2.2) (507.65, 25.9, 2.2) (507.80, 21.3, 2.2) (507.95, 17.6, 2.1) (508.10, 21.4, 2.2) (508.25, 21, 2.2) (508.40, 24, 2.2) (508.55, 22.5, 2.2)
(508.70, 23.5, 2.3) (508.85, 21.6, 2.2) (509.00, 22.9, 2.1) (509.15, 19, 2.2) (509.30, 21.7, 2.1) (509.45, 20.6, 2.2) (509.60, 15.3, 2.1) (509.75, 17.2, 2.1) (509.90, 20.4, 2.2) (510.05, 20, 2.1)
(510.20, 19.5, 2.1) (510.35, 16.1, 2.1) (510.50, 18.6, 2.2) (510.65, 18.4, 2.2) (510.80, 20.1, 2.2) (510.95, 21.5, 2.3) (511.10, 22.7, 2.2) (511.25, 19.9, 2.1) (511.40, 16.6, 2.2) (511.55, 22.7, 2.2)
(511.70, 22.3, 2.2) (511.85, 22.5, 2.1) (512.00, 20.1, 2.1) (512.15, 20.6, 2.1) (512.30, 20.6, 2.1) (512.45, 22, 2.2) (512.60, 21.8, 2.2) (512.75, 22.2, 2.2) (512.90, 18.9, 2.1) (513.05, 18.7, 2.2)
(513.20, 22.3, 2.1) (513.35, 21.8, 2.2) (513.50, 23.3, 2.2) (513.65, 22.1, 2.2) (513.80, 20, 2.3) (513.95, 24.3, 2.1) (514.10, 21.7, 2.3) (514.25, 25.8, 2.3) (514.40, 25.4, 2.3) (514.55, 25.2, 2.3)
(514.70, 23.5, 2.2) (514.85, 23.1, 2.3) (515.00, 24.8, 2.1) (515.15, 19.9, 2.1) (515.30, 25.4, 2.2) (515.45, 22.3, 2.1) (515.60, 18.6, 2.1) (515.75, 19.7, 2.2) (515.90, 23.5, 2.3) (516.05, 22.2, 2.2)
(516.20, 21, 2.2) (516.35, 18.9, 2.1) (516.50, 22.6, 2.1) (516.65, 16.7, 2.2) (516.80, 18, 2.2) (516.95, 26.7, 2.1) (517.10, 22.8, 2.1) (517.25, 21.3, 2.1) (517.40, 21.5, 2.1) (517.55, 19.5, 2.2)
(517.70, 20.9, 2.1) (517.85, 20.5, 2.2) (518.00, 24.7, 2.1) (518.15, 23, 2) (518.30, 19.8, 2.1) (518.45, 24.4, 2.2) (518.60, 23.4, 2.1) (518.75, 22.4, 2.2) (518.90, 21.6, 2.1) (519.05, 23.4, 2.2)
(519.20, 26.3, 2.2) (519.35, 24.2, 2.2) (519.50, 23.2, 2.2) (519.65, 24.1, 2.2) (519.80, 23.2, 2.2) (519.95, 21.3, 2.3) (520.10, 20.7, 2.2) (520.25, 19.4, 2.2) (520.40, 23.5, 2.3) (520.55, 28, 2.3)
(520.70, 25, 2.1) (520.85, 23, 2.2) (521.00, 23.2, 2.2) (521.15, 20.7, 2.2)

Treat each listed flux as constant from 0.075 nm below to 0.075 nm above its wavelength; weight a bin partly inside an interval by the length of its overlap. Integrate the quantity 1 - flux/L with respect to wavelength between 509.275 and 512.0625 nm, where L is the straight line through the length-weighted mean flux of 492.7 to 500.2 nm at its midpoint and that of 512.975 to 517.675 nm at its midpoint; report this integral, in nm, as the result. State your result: 0.164 nm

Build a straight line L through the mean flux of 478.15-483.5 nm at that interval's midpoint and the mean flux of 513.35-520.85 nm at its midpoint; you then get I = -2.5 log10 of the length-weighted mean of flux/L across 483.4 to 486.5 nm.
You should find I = 0.18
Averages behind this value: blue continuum 15.1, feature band 13.6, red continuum 22.5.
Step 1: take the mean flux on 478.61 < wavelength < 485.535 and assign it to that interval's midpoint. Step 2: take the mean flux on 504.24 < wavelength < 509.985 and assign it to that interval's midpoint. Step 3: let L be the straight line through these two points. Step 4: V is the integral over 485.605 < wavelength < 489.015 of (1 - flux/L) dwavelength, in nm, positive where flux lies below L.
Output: -0.316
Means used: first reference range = 14.1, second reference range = 20.9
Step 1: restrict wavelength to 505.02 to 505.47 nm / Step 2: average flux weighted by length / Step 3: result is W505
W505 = 22.3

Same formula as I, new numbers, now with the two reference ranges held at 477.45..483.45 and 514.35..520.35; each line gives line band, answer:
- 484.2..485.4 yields 0.42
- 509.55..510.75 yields 0.14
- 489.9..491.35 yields -0.06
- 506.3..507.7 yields -0.09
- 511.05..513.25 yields 0.02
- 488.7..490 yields -0.04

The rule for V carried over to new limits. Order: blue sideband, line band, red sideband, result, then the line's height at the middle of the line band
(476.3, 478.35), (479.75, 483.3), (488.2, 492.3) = 0.090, 15.9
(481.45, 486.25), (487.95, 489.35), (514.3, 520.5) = -0.089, 15.4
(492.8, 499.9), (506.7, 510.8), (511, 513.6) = -0.078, 20.4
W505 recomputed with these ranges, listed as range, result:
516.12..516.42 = 20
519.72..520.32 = 21.2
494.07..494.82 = 19.7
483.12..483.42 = 13.6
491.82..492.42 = 18.1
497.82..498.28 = 20.1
